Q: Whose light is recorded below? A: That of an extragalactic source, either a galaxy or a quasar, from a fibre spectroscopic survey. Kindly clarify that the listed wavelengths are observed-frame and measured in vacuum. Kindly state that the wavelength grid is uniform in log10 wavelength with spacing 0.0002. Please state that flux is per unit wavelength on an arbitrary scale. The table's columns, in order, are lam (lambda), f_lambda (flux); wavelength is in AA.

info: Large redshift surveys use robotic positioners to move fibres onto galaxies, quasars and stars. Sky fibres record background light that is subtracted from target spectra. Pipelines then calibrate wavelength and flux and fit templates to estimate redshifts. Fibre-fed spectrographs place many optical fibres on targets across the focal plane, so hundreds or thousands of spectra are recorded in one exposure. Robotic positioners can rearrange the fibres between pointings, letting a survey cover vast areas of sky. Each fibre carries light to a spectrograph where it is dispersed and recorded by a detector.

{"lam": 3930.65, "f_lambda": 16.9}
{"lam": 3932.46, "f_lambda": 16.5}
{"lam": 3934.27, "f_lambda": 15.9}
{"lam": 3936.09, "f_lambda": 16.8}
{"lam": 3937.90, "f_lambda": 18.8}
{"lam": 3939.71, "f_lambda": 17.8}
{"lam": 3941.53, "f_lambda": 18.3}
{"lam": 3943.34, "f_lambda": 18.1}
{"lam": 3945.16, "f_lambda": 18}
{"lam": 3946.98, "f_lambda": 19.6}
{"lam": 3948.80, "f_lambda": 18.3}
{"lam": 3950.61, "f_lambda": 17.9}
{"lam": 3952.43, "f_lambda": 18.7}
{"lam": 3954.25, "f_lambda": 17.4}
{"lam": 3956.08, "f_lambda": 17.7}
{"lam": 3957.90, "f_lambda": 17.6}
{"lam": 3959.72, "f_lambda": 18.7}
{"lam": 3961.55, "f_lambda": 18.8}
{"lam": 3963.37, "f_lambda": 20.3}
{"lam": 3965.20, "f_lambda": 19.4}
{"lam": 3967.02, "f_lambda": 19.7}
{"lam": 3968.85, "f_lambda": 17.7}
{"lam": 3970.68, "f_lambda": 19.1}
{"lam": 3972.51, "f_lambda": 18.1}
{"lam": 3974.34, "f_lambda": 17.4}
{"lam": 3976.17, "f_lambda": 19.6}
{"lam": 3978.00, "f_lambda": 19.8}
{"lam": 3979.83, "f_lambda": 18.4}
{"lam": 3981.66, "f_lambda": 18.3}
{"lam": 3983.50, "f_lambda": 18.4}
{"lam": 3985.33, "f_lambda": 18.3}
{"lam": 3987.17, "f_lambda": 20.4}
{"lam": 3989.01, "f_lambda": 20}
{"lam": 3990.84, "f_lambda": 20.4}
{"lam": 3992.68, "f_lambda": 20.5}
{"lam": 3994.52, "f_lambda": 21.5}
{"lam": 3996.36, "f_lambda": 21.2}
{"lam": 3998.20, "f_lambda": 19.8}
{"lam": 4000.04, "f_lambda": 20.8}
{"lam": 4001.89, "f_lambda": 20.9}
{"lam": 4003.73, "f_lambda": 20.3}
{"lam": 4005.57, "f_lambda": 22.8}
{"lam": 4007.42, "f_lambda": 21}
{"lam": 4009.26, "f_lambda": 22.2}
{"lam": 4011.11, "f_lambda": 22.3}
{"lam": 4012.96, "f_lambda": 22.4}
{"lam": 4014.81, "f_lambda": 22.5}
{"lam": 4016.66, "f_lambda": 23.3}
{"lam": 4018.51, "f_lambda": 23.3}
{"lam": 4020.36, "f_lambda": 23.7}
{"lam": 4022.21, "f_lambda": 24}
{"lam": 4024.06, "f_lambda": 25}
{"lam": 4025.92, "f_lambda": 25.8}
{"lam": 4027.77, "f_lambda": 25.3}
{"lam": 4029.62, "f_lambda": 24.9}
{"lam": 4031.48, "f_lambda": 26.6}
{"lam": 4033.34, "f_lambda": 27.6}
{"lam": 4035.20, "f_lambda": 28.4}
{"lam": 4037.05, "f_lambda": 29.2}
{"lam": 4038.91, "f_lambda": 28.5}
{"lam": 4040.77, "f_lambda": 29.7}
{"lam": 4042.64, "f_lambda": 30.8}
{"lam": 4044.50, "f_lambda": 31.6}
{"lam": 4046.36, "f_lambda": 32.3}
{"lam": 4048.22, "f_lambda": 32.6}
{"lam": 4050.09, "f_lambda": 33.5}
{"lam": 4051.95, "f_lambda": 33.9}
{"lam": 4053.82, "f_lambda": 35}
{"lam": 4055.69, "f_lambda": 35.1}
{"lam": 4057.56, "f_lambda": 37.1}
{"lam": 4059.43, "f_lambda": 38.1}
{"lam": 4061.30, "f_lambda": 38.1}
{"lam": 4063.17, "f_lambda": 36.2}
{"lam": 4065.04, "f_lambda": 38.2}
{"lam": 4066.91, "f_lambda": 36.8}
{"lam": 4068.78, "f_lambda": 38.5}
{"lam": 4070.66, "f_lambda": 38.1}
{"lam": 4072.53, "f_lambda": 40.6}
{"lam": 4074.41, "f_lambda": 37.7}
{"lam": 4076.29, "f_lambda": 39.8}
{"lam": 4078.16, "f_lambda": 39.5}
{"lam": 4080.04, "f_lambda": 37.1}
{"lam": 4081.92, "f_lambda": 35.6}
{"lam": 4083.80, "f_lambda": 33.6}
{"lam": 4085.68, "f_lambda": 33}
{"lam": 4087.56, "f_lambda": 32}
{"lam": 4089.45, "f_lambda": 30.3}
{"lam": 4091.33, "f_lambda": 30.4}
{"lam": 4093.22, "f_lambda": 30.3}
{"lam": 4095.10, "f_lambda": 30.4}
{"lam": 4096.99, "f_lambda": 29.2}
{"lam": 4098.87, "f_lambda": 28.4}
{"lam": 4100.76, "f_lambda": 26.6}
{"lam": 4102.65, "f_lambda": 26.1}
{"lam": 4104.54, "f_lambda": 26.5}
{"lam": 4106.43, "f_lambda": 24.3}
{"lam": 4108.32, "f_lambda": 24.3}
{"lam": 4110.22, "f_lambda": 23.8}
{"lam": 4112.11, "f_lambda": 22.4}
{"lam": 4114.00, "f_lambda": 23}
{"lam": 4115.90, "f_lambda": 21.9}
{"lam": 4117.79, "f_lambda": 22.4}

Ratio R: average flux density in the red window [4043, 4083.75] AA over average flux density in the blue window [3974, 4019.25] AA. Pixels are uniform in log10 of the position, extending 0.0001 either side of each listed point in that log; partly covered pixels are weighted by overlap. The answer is 1.8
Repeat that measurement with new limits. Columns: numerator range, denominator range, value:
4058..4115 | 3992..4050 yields 1.29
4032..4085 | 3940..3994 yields 1.85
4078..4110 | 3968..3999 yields 1.55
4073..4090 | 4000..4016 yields 1.64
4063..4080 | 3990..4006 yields 1.84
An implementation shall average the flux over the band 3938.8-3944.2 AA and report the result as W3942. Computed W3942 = 18.1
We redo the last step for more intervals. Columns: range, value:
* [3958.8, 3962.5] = 18.8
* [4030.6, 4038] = 28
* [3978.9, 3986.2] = 18.4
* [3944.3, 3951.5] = 18.5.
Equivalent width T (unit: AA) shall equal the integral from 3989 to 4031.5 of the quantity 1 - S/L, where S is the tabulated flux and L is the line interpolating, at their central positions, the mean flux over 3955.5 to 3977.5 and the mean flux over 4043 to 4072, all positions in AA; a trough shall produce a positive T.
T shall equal 6.9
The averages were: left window 18.7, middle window 22.5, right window 35.7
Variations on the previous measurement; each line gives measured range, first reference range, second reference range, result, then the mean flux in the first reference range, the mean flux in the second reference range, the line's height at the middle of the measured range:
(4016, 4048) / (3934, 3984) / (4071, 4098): 0.60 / 18.4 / 34.3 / 27.7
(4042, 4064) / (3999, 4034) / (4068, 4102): -4.24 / 23.4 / 33.8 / 29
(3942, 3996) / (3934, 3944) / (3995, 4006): 0.96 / 17.7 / 20.9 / 19.3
